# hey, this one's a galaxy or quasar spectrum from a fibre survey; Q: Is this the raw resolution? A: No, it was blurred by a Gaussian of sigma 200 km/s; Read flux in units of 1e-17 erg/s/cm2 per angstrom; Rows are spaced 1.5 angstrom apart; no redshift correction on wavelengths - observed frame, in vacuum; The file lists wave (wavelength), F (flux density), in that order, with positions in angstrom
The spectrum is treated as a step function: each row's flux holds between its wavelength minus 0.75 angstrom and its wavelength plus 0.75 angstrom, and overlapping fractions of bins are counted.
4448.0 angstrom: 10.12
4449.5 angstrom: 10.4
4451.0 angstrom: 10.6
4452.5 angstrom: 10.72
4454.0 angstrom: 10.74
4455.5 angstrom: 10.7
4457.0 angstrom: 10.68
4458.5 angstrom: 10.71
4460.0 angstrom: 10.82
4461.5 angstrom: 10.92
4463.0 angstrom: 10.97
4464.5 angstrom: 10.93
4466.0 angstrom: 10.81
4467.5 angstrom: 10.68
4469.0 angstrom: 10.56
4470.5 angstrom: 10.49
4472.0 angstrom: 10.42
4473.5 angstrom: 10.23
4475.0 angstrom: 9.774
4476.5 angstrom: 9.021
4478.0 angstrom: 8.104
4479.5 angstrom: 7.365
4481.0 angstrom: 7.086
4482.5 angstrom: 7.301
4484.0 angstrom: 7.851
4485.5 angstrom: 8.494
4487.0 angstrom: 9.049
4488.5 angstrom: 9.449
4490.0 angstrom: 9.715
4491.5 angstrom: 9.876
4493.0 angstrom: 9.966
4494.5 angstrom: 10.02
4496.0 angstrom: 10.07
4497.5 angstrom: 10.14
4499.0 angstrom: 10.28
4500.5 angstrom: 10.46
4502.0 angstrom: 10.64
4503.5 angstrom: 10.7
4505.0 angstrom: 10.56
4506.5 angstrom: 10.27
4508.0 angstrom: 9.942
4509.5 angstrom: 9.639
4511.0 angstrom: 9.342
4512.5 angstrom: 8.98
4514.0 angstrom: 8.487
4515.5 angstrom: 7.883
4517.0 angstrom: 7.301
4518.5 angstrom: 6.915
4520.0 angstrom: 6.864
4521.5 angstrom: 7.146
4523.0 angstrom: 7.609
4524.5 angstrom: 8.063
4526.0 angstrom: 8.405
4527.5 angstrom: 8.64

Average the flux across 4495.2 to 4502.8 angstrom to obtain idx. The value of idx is 10.3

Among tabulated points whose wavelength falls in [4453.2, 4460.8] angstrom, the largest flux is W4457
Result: 10.82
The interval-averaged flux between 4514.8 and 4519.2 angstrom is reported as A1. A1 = 7.37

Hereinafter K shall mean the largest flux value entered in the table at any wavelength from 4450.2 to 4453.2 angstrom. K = 10.72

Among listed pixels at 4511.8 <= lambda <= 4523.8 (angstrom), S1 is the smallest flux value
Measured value 6.864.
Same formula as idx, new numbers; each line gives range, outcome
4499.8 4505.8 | 10.6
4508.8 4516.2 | 8.87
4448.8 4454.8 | 10.6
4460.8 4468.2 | 10.9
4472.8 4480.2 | 8.9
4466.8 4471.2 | 10.6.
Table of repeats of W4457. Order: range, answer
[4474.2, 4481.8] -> 9.774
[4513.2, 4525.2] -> 8.487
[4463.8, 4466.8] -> 10.93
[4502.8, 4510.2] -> 10.7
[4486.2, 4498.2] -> 10.14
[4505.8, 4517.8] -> 10.27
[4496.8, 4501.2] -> 10.46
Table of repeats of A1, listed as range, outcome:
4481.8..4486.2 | 7.88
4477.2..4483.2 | 7.48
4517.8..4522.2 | 6.97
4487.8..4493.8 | 9.76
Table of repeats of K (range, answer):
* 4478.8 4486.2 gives 8.494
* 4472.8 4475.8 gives 10.23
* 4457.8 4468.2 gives 10.97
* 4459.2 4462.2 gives 10.92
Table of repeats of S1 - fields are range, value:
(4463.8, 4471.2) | 10.49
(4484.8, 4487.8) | 8.494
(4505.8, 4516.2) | 7.883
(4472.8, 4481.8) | 7.086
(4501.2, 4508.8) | 9.942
